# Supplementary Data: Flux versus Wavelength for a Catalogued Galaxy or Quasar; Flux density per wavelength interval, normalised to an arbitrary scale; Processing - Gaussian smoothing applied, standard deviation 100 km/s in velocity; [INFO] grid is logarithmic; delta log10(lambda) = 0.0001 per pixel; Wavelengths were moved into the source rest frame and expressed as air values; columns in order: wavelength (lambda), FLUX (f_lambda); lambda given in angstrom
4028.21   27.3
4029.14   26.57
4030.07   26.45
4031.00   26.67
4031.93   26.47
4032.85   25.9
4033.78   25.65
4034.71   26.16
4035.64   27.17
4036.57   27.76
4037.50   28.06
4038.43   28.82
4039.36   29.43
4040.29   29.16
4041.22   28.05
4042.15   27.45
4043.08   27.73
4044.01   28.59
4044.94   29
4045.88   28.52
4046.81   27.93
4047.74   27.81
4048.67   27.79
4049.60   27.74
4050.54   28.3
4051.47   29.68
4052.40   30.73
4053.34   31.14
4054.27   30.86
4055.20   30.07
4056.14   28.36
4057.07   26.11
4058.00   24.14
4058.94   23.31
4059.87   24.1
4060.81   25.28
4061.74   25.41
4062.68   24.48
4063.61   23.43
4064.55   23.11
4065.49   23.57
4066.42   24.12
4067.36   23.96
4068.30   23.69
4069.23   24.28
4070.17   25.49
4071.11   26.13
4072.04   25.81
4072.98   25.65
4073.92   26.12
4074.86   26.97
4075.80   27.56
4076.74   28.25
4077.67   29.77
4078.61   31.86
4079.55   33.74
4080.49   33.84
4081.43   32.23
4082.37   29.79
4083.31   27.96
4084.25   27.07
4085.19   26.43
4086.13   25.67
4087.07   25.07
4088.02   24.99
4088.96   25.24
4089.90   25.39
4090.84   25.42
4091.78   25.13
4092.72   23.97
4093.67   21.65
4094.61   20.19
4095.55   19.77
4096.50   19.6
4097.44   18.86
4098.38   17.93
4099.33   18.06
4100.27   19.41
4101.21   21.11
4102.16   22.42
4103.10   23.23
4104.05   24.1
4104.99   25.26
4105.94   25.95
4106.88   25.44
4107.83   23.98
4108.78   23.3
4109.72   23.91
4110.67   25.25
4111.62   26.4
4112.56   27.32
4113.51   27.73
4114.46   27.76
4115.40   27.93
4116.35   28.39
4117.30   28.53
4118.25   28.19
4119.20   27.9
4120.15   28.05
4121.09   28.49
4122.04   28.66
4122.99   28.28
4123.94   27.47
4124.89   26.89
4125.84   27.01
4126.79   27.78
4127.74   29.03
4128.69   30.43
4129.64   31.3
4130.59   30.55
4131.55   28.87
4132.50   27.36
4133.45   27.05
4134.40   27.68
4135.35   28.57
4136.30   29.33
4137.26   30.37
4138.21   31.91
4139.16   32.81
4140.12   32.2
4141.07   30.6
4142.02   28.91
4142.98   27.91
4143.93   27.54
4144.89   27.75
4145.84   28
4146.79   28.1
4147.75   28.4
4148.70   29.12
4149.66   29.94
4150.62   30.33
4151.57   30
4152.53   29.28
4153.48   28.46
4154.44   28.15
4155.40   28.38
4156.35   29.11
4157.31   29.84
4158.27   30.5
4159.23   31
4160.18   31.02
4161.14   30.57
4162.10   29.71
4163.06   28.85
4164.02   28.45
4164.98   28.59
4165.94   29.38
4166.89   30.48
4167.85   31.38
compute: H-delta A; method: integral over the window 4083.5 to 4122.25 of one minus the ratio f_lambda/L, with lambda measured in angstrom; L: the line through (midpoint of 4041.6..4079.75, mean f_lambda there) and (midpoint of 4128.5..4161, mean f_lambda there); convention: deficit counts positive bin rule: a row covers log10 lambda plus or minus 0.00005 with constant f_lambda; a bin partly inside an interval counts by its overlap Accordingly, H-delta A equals 5.0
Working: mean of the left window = 27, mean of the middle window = 24.6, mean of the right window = 29.4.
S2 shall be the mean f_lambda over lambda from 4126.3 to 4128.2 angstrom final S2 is 28.4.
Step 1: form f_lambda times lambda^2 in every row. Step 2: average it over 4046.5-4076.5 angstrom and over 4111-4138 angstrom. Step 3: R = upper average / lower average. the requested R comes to 1.1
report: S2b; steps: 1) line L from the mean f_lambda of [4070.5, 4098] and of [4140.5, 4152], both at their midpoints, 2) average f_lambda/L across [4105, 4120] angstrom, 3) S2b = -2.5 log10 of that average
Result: 0.04 mag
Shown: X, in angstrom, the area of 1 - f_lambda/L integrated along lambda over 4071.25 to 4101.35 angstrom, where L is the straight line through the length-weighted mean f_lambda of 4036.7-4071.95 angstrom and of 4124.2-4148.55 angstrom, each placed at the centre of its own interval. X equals 2.5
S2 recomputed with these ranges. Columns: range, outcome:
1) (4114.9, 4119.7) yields 28.2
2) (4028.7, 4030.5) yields 26.5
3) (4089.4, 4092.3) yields 25.4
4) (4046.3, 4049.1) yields 27.9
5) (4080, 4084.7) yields 30.2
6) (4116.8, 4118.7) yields 28.3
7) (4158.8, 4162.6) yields 30.6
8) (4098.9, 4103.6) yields 20.9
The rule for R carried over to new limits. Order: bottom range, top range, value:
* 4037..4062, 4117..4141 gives 1.08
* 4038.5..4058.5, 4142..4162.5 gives 1.08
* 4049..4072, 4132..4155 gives 1.16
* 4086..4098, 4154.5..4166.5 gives 1.33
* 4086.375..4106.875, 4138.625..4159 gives 1.33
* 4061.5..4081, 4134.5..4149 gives 1.15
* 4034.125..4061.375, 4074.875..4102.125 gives 0.92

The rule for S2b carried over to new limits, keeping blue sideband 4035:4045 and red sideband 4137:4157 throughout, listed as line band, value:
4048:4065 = 0.06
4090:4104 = 0.32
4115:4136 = 0.03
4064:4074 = 0.16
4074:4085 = -0.04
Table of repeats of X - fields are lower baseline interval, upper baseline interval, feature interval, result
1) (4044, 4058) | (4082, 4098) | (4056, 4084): -0.2 angstrom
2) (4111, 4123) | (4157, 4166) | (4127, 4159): -0.3 angstrom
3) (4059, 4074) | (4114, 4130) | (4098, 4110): 2.0 angstrom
